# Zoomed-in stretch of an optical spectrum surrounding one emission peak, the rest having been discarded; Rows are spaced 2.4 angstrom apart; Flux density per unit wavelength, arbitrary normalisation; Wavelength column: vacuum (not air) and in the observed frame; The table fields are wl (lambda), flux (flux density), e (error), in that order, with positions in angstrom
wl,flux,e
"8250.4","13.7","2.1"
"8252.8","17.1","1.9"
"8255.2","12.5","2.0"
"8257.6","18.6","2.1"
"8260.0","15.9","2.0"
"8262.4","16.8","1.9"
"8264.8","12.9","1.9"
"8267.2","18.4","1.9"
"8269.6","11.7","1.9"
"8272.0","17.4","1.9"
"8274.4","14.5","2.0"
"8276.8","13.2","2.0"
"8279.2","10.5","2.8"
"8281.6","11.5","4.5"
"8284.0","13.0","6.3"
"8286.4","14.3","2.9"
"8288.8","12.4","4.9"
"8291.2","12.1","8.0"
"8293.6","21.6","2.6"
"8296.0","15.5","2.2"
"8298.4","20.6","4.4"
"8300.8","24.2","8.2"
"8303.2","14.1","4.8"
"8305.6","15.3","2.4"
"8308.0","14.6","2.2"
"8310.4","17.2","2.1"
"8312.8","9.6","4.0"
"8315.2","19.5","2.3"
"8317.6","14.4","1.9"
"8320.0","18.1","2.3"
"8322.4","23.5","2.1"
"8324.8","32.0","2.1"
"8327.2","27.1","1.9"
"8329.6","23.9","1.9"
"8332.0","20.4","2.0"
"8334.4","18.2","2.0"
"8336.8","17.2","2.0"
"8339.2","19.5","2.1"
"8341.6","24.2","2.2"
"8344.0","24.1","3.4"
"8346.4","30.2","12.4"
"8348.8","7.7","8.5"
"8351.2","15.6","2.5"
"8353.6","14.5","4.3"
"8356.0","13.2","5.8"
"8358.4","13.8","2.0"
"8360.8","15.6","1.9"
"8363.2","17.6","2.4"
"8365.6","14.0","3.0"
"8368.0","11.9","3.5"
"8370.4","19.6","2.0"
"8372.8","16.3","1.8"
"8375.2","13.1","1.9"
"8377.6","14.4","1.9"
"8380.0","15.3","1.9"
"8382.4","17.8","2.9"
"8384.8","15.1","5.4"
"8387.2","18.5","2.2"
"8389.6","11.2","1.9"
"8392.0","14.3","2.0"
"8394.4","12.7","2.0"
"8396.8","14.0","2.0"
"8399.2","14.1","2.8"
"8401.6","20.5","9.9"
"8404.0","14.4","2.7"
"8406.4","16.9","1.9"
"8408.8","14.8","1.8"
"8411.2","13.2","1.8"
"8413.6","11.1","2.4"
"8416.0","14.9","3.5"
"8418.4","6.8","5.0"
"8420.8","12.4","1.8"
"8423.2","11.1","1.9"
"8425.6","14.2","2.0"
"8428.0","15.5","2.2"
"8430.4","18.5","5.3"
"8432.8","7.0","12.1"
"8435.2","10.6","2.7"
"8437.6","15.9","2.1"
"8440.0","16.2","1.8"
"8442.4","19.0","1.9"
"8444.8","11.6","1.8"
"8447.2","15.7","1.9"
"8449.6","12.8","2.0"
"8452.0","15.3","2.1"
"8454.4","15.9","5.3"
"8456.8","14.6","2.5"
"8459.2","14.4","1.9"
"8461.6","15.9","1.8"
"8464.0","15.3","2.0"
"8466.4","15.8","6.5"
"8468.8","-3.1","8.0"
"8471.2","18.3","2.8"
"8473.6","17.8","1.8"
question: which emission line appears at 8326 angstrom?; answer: [S II]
